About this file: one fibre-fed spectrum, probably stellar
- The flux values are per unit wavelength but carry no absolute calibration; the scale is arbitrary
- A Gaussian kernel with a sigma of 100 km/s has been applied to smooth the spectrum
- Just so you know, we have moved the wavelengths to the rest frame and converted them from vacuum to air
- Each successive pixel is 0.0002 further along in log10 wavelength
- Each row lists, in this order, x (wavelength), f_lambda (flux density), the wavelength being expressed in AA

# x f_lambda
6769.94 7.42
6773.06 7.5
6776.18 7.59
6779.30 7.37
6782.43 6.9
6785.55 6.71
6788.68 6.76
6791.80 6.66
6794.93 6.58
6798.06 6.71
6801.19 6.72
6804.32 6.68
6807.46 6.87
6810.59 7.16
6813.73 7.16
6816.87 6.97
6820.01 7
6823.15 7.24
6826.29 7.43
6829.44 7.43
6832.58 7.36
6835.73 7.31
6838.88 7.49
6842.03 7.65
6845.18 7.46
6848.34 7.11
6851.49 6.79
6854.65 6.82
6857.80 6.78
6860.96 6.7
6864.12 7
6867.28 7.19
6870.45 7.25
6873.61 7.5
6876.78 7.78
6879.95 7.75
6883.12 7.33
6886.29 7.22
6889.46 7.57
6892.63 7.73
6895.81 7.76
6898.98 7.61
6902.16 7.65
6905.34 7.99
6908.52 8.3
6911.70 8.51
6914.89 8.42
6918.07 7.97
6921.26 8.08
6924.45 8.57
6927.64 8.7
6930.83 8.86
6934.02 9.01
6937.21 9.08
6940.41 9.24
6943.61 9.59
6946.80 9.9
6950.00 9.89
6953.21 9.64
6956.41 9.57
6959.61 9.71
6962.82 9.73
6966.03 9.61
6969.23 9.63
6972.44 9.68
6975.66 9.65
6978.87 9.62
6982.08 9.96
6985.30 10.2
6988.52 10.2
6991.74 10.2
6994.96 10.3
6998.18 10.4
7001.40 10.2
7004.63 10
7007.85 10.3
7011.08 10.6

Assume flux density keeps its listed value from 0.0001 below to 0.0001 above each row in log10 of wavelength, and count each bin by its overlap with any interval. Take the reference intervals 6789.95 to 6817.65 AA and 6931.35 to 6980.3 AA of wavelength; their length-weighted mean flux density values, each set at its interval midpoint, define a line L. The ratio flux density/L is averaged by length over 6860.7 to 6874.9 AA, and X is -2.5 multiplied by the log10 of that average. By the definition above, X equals 0.117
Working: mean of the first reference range 6.83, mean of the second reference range 9.55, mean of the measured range 7.16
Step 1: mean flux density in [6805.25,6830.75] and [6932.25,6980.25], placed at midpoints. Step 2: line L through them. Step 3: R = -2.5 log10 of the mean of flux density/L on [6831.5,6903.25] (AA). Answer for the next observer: 0.09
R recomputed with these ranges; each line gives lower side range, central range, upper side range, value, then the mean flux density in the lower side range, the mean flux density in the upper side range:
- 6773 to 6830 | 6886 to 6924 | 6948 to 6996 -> 0.102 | 7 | 9.83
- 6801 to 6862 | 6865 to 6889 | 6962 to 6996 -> 0.077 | 7.12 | 9.89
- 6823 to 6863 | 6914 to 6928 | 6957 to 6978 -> 0.055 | 7.19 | 9.66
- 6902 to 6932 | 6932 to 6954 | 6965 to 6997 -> -0.057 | 8.33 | 9.92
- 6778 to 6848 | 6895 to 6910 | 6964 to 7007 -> 0.094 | 7.07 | 9.98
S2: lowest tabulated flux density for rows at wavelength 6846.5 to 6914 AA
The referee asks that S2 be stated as 6.7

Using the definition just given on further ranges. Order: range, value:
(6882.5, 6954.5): 7.22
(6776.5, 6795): 6.58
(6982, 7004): 9.96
